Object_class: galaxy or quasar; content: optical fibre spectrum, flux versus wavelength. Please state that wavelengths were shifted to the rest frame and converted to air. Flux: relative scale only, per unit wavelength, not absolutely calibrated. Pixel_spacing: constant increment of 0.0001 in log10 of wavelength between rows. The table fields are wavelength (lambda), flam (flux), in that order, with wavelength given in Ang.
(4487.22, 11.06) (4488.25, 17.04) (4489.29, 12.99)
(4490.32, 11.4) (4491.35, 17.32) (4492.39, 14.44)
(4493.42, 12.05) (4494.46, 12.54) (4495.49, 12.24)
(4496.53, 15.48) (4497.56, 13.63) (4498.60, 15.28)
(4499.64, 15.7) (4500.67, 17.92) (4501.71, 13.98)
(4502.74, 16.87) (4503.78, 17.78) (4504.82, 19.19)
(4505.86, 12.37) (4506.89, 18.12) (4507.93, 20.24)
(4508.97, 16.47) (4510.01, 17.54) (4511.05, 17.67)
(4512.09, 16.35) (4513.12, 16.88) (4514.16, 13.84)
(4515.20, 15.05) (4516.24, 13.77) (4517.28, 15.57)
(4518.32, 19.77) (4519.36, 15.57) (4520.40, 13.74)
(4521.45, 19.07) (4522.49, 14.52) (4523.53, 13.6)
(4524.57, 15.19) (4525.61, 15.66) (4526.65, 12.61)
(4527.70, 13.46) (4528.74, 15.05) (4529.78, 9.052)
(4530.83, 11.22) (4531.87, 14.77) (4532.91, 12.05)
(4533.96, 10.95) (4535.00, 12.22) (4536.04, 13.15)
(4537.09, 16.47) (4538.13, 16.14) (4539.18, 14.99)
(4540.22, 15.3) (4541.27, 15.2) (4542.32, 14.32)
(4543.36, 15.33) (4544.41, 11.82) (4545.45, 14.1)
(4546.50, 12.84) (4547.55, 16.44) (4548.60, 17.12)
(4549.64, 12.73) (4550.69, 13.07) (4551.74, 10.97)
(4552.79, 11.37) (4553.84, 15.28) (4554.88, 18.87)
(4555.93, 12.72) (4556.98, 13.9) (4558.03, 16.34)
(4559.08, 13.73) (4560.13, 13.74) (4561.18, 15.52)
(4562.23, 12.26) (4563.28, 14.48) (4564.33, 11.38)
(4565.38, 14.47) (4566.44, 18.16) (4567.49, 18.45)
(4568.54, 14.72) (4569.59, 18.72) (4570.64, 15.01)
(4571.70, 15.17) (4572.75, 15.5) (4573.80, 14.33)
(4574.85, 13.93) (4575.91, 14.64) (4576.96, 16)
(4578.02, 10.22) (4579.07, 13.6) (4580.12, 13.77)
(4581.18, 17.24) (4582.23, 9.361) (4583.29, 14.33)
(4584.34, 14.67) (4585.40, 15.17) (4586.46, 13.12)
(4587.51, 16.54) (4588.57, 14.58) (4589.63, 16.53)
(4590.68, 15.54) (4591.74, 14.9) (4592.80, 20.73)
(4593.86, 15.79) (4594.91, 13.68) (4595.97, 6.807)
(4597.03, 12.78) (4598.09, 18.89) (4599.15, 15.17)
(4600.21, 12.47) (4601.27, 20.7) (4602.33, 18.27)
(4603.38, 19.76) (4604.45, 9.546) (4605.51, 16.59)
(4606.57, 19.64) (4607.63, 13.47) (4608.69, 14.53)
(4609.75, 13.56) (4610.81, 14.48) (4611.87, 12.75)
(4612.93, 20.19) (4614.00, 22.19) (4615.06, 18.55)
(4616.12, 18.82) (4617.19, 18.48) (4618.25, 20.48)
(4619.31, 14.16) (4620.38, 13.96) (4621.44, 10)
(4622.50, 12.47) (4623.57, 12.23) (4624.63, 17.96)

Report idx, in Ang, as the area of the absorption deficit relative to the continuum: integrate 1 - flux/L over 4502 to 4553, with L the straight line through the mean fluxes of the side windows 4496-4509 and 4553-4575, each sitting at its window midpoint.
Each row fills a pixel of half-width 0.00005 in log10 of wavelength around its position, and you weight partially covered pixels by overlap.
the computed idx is 3.2 Ang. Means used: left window 16.4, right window 15.1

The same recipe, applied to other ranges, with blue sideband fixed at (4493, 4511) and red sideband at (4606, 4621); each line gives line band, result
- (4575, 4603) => 2.9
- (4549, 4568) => 2.3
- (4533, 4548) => 1.8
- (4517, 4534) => 1.8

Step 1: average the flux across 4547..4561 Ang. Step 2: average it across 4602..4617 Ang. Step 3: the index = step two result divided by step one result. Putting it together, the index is 1.16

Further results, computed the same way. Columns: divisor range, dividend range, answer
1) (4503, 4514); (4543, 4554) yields 0.80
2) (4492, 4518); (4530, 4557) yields 0.89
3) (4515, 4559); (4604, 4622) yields 1.12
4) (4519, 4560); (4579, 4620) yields 1.11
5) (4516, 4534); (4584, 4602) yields 1.06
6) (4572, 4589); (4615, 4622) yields 1.14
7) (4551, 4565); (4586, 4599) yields 1.08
